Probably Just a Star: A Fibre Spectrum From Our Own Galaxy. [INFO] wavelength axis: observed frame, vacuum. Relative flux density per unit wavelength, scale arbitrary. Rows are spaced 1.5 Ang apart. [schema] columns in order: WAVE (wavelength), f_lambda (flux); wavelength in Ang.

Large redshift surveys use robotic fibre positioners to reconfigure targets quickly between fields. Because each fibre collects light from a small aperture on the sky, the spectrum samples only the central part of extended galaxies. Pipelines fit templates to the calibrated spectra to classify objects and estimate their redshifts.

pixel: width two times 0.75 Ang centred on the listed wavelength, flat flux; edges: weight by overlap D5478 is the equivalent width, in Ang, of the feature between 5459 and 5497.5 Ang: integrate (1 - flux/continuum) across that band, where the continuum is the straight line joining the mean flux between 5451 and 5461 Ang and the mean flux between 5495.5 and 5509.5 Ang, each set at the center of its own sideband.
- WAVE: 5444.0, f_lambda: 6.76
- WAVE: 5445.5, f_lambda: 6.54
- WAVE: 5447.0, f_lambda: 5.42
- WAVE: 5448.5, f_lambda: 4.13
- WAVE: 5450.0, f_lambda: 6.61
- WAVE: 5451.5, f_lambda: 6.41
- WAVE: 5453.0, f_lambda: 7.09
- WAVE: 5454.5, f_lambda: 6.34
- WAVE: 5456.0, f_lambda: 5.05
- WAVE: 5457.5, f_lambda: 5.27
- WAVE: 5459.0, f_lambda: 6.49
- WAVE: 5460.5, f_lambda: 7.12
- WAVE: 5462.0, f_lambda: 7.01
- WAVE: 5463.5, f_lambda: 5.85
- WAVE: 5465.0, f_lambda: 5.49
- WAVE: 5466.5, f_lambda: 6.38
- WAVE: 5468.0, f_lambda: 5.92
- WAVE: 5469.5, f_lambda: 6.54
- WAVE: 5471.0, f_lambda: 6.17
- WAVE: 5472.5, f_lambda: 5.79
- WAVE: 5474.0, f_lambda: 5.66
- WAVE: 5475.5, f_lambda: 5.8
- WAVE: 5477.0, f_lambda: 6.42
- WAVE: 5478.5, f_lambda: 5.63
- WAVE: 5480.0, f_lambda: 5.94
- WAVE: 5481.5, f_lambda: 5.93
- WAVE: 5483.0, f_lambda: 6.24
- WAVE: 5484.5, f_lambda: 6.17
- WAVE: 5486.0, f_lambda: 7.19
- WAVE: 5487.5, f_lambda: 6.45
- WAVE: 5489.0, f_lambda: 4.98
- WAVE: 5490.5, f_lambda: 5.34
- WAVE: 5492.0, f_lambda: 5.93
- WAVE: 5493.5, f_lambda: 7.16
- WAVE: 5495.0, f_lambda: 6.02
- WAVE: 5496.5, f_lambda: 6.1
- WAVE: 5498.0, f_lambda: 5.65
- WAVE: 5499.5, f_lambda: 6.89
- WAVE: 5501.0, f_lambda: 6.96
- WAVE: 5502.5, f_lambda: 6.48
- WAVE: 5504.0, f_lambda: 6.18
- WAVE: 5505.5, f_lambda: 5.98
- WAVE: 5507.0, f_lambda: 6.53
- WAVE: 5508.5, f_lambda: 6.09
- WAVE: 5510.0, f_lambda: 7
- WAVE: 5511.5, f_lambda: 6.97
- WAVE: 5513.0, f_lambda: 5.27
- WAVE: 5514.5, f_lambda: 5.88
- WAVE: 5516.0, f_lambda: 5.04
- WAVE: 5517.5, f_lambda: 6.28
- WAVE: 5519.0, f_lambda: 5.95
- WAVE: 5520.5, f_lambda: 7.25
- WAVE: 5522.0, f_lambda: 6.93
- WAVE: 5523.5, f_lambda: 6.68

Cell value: 0.9 Ang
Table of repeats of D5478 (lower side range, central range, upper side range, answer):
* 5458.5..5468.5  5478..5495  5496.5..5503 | 0.8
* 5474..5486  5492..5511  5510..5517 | -1.3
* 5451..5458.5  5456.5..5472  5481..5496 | -0.3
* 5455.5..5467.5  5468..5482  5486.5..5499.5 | 0.2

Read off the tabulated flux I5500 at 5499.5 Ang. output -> 6.89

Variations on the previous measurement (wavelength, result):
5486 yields 7.19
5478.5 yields 5.63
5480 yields 5.94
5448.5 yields 4.13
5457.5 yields 5.27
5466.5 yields 6.38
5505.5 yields 5.98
